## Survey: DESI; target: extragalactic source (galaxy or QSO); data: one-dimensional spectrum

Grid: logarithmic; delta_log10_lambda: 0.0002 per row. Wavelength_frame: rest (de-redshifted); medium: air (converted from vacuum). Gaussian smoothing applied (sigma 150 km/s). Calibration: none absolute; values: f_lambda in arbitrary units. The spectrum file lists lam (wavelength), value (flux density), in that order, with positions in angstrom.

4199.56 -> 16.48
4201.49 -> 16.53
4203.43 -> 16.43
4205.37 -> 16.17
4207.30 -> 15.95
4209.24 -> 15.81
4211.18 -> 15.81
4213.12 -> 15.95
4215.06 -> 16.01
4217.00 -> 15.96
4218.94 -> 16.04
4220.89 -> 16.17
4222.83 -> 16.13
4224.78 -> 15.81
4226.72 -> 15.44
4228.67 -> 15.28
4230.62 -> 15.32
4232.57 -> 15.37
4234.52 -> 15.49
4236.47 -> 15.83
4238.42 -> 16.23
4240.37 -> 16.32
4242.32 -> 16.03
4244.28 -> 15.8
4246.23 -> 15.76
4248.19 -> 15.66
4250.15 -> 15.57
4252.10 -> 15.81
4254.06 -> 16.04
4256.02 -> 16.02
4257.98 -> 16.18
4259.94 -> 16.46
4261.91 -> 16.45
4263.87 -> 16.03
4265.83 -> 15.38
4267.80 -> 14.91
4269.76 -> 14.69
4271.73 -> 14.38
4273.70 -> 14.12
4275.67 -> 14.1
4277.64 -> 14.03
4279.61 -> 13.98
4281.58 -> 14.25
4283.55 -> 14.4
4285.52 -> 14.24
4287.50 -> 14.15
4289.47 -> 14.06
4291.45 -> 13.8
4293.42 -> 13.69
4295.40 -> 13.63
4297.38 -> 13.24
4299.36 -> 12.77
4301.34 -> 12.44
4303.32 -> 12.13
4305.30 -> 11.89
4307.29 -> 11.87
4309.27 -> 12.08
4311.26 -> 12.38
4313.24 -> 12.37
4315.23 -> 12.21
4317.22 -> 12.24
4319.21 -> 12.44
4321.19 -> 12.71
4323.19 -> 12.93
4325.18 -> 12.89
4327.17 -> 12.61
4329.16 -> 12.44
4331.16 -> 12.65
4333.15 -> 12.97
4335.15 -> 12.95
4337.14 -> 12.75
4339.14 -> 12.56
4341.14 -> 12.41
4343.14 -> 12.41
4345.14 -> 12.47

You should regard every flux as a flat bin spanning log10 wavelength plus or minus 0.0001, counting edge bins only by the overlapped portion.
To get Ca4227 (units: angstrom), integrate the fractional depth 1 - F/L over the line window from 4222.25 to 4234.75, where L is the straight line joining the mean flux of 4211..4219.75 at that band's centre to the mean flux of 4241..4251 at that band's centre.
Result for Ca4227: 0.3 angstrom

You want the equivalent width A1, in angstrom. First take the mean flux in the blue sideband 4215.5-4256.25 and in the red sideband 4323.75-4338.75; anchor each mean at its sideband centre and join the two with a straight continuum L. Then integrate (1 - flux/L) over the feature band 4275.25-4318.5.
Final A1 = 2.21 angstrom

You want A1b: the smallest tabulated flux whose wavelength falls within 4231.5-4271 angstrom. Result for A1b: 14.69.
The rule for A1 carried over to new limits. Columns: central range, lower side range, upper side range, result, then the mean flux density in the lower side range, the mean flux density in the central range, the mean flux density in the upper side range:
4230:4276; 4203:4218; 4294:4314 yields -3.83 angstrom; 16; 15.6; 12.5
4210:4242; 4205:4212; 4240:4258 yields 0.17 angstrom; 15.9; 15.8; 15.9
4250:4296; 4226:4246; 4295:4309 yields -3.06 angstrom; 15.7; 14.8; 12.5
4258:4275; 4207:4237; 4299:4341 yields -1.24 angstrom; 15.8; 15.3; 12.5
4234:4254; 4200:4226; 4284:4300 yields -0.95 angstrom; 16.1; 15.9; 13.7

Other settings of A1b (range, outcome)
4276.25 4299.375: 12.77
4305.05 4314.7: 11.87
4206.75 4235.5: 15.28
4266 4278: 14.03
